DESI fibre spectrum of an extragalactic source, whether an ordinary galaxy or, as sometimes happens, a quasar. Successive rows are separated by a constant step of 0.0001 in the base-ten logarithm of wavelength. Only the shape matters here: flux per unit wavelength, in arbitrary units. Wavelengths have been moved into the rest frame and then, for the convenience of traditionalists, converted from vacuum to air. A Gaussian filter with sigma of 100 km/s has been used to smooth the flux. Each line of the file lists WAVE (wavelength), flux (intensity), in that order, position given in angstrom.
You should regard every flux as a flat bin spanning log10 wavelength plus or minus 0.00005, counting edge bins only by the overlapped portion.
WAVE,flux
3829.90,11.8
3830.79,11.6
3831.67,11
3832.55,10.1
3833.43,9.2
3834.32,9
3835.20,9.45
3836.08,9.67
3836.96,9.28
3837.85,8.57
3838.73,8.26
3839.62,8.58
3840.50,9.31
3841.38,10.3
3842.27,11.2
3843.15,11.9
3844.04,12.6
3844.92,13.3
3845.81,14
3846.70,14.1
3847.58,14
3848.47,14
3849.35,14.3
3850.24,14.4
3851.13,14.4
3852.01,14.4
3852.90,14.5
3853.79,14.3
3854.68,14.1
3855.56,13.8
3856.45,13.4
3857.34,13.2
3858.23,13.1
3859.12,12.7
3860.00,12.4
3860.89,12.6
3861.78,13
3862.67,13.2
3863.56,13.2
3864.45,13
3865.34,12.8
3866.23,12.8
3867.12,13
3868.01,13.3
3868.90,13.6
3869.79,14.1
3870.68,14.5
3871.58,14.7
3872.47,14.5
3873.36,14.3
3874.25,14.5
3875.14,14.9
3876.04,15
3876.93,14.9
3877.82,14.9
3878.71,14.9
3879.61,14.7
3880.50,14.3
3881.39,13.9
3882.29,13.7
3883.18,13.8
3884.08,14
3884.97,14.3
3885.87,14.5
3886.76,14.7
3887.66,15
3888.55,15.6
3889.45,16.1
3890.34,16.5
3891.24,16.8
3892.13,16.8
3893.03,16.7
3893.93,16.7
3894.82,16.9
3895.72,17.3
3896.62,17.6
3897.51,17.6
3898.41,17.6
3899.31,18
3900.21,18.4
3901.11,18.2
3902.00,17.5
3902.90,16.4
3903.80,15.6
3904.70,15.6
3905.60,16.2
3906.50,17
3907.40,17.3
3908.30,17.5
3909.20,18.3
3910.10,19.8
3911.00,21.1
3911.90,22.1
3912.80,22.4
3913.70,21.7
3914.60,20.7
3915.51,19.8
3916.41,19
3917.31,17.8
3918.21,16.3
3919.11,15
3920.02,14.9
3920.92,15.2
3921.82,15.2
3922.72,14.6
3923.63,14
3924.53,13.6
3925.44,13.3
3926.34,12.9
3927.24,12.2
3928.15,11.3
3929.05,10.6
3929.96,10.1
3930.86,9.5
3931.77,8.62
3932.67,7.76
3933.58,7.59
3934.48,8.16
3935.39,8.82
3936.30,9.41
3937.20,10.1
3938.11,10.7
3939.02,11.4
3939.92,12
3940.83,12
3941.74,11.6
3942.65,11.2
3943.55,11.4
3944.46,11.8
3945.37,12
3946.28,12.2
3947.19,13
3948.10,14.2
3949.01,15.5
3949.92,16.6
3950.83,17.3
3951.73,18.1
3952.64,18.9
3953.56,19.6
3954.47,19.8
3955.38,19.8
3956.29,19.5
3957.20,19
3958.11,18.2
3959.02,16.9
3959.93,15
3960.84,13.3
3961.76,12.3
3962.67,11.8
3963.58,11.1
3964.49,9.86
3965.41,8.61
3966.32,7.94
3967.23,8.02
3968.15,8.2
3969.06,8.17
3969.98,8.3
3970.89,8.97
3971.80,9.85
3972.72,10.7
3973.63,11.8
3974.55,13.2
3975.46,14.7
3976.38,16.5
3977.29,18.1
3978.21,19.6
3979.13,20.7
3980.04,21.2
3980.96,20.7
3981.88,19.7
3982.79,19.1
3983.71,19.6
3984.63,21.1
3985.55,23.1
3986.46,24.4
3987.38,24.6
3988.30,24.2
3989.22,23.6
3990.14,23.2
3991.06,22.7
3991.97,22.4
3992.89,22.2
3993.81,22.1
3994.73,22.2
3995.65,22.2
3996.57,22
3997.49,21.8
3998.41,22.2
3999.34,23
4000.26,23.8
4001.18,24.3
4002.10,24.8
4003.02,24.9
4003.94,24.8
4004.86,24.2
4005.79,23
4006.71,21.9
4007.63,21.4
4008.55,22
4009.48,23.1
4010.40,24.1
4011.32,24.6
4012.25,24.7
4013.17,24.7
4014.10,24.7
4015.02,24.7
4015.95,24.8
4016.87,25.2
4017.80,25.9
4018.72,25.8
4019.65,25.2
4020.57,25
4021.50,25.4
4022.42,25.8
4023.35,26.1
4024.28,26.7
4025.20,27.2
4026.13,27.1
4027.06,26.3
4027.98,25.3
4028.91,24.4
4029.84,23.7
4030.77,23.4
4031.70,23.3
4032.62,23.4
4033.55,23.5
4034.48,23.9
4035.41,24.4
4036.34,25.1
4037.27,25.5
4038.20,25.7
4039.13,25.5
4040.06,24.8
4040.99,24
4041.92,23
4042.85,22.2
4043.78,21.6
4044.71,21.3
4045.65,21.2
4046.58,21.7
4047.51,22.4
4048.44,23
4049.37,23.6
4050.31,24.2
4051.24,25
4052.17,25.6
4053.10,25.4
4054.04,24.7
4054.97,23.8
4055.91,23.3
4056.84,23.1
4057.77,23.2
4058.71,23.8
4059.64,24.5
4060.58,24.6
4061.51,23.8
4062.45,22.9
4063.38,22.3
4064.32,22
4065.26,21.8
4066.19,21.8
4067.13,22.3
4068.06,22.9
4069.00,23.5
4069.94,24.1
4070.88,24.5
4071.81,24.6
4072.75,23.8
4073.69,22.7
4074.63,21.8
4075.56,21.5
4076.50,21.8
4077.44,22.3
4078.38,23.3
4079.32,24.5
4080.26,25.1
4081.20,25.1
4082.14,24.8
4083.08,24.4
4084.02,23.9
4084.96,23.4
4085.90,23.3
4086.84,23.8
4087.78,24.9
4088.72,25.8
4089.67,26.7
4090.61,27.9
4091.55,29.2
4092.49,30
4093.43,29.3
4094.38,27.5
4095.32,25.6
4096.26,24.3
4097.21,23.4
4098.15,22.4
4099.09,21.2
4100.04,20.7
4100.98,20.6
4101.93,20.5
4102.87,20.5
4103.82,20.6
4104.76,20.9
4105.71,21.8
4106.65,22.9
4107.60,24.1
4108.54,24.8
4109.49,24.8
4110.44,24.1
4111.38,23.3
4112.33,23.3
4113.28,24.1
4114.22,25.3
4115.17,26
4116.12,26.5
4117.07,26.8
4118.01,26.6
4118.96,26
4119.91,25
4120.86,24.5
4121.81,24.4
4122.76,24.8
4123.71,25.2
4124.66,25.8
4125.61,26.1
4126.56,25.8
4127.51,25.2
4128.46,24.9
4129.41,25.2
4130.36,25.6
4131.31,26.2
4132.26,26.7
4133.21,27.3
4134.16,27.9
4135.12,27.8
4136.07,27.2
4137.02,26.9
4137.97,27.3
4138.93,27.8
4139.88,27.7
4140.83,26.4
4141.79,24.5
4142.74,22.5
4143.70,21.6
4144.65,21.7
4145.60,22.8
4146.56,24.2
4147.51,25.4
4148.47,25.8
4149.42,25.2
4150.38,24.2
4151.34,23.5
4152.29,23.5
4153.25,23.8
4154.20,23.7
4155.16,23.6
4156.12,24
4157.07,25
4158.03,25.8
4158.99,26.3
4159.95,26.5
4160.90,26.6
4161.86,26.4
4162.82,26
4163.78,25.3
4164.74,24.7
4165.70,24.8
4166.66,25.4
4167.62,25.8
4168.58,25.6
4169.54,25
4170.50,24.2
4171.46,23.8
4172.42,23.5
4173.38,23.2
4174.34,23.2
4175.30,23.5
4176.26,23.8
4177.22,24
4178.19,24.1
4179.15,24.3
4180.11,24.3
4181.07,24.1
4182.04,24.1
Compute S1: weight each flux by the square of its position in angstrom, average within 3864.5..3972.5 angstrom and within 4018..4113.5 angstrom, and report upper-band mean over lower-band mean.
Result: 1.78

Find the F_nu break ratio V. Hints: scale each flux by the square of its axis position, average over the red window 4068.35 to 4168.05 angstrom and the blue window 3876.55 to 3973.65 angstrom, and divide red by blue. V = 1.9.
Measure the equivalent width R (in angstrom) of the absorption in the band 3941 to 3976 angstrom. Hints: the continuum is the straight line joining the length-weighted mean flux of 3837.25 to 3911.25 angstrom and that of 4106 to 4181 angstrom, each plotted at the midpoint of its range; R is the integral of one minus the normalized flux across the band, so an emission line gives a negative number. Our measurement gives 8.7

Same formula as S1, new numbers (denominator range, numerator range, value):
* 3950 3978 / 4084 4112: 1.86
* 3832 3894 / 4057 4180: 2.08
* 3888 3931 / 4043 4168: 1.63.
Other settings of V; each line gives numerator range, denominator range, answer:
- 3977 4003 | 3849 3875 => 1.73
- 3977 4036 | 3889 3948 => 1.66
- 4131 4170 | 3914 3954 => 2.11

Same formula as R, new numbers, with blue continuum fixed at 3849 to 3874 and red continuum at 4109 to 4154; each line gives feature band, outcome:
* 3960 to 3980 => 6.7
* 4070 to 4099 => -1.8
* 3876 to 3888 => 0.1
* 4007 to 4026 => -4.3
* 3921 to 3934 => 3.8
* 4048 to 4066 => -1.3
